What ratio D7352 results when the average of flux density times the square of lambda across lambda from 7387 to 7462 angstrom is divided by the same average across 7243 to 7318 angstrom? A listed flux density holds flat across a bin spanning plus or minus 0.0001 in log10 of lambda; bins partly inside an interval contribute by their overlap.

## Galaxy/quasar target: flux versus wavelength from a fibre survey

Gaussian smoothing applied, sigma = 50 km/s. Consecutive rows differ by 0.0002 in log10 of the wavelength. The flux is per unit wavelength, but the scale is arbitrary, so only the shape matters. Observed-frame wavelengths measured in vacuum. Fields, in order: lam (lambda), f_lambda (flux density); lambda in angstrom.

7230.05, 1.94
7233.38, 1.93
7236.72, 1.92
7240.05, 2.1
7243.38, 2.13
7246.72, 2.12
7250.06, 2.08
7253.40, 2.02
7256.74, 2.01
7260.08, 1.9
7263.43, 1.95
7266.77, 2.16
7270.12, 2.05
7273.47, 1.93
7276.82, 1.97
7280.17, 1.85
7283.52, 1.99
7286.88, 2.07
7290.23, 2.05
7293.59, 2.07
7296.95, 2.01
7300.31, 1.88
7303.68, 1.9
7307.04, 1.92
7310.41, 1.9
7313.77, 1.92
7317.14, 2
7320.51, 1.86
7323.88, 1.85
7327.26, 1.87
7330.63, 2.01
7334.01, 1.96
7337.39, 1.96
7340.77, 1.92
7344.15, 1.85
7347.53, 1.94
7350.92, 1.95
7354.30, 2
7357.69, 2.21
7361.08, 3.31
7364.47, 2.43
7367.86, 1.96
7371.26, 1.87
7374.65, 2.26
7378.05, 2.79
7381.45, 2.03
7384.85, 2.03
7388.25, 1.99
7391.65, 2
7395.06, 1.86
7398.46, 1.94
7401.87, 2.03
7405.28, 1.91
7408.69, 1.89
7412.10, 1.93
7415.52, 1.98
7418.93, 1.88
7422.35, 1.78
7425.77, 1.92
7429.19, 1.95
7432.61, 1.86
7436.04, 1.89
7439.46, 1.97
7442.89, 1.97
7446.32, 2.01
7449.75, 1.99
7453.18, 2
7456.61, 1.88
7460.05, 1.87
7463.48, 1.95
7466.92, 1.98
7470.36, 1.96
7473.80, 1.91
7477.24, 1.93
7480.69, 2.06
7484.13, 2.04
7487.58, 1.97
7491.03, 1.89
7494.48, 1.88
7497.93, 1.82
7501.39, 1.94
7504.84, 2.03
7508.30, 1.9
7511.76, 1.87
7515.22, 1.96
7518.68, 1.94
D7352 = 1.0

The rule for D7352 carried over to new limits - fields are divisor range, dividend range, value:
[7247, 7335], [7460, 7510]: 1.04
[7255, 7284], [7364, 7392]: 1.12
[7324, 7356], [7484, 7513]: 1.04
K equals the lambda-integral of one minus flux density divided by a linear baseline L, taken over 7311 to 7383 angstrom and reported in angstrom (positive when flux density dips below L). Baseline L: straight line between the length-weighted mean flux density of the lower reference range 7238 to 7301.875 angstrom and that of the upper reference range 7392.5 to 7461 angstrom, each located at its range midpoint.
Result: -4.3 angstrom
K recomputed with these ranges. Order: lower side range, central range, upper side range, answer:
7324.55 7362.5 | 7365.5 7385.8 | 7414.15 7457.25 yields -1.5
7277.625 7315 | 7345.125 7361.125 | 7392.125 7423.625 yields -1.8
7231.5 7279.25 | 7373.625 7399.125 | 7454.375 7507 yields -1.8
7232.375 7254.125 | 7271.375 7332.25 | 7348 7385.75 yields 5.6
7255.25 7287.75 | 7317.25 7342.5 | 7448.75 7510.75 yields 0.6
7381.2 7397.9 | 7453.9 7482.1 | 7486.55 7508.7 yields -0.1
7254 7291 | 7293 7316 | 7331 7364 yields 1.3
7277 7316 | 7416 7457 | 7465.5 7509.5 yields 0.5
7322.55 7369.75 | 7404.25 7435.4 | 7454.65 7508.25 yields 1.7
